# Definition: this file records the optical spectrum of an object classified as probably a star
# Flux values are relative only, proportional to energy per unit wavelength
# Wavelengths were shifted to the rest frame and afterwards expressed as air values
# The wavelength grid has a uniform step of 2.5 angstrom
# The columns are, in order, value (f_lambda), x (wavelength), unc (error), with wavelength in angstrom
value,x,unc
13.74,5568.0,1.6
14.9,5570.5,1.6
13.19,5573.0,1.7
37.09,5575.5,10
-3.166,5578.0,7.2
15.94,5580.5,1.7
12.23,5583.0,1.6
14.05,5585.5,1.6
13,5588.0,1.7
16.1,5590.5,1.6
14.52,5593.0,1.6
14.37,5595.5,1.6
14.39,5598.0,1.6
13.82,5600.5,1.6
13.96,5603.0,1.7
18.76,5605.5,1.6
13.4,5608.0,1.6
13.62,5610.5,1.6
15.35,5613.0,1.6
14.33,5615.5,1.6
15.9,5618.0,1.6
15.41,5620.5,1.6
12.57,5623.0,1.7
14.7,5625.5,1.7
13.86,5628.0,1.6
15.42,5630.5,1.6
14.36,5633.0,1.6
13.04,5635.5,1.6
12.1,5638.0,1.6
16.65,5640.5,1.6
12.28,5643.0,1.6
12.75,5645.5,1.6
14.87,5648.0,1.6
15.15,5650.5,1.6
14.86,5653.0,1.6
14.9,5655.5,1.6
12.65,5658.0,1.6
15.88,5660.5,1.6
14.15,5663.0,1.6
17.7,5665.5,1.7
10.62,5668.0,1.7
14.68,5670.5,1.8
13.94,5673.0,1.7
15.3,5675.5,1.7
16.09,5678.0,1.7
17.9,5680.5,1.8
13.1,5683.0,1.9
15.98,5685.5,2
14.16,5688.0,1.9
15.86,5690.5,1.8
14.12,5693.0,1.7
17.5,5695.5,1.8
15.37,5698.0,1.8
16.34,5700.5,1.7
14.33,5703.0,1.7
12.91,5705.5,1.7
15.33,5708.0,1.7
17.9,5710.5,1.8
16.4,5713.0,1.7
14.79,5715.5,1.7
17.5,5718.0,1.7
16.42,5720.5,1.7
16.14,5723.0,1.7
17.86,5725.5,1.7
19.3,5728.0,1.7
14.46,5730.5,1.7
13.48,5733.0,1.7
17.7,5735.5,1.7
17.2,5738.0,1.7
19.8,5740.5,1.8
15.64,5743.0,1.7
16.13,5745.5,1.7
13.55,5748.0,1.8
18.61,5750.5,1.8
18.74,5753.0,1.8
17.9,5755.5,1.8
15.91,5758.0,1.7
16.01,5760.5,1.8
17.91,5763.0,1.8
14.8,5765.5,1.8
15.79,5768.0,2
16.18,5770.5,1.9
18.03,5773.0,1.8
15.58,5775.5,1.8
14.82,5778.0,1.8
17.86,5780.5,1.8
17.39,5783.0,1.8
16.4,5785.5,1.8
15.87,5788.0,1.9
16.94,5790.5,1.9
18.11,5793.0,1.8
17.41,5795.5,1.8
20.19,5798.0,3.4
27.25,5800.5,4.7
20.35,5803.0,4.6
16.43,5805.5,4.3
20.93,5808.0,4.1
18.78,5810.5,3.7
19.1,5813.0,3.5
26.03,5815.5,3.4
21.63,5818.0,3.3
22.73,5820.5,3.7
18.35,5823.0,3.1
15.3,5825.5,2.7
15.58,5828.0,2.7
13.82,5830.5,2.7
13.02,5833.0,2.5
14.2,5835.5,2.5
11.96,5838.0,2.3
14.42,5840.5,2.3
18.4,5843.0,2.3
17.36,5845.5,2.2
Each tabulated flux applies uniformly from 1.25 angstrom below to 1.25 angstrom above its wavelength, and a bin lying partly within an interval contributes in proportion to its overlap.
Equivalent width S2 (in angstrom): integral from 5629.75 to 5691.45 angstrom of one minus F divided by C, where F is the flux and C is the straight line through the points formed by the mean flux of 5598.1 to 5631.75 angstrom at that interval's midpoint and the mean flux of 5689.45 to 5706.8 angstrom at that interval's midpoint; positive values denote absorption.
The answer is 1.7 angstrom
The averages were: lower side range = 14.7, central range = 14.6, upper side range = 15.2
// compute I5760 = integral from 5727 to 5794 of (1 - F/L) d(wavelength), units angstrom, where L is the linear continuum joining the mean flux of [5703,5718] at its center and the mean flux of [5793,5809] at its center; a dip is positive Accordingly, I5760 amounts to 5.3 angstrom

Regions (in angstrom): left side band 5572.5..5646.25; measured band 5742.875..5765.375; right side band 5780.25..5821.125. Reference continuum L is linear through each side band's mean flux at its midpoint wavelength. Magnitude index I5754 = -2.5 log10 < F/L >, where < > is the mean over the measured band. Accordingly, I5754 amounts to 0.11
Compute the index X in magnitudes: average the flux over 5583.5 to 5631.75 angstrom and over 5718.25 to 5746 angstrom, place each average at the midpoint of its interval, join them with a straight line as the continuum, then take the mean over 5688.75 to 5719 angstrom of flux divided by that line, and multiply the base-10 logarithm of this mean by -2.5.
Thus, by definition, 0.043 mag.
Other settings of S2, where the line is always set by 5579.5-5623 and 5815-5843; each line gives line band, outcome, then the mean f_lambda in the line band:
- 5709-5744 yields -2.1 angstrom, 16.8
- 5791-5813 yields -4.3 angstrom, 19.8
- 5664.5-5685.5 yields 0.5 angstrom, 14.9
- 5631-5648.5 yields 1.4 angstrom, 13.7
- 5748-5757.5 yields -0.9 angstrom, 17.6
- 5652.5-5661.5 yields 0.4 angstrom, 14.5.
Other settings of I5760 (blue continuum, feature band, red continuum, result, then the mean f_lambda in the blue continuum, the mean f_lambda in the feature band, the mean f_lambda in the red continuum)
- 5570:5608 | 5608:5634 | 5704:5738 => 1.1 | 14.8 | 14.5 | 16.2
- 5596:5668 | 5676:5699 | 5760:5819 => 0.4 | 14.5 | 15.6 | 18.3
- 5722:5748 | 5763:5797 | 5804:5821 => 4.2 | 16.6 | 16.6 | 20.7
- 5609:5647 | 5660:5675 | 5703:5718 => 0.4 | 14.2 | 14.5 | 15.5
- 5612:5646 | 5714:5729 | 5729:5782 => -1.0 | 14.2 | 17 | 16.5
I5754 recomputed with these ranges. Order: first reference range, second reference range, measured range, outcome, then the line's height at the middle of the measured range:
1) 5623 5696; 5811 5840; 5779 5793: -0.02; 16.7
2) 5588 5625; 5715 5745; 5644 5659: 0.09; 15.4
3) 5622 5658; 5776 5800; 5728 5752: -0.01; 16.4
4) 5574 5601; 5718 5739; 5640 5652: 0.10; 15.5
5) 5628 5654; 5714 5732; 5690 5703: 0.01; 15.8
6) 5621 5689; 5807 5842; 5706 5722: -0.05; 15.5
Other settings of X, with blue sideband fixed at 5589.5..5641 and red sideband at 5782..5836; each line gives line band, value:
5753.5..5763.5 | 0.03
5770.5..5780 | 0.10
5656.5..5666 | 0.04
